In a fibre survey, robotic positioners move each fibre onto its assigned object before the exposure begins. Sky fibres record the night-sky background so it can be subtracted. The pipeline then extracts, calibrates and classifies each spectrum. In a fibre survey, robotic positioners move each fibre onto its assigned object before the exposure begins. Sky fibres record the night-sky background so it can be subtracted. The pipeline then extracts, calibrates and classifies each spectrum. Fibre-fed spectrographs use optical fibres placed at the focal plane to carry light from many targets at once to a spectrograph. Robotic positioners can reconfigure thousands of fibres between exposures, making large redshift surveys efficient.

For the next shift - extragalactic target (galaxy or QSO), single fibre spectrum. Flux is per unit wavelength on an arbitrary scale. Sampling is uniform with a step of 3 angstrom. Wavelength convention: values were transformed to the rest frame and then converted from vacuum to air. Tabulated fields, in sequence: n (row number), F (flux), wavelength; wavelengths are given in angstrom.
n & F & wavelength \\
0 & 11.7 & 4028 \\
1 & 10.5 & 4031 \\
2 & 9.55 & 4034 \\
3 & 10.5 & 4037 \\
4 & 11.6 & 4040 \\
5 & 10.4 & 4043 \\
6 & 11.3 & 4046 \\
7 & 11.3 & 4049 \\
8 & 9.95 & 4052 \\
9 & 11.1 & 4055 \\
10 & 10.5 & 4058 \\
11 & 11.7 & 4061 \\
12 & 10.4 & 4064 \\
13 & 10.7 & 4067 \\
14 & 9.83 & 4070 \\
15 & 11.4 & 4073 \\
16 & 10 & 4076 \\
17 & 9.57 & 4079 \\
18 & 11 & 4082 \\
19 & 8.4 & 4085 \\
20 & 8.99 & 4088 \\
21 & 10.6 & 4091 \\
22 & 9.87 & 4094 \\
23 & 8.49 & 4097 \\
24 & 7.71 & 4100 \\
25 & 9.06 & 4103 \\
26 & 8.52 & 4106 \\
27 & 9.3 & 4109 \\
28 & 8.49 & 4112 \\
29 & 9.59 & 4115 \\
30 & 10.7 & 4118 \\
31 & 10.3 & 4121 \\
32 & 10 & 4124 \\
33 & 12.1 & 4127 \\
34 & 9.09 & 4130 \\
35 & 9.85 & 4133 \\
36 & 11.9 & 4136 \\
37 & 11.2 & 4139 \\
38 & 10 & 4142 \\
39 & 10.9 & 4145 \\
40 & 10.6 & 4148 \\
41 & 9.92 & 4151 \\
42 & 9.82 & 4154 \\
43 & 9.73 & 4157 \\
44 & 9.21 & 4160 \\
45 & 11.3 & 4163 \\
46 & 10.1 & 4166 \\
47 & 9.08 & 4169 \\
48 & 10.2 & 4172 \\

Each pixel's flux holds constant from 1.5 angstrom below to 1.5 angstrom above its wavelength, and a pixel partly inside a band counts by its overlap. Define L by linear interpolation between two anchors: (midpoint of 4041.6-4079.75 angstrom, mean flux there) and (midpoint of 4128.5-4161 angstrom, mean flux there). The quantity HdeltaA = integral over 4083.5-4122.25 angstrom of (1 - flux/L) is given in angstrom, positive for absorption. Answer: 4.5 angstrom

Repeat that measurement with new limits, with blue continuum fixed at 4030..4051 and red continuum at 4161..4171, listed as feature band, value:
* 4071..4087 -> 0.8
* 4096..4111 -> 2.6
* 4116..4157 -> -0.8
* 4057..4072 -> -0.1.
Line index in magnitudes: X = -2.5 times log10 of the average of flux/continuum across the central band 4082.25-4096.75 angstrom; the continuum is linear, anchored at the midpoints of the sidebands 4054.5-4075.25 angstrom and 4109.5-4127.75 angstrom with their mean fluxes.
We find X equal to 0.10 mag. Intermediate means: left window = 10.8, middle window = 9.51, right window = 10.1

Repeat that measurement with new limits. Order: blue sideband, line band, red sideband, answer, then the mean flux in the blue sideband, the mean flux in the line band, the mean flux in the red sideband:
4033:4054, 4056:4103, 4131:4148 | 0.08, 10.7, 9.93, 10.7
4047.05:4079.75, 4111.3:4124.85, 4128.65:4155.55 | 0.06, 10.6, 9.89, 10.4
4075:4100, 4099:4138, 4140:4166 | 0.01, 9.49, 9.78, 10.2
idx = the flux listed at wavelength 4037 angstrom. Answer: 10.5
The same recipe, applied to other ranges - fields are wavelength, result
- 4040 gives 11.6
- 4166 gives 10.1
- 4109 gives 9.3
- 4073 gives 11.4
